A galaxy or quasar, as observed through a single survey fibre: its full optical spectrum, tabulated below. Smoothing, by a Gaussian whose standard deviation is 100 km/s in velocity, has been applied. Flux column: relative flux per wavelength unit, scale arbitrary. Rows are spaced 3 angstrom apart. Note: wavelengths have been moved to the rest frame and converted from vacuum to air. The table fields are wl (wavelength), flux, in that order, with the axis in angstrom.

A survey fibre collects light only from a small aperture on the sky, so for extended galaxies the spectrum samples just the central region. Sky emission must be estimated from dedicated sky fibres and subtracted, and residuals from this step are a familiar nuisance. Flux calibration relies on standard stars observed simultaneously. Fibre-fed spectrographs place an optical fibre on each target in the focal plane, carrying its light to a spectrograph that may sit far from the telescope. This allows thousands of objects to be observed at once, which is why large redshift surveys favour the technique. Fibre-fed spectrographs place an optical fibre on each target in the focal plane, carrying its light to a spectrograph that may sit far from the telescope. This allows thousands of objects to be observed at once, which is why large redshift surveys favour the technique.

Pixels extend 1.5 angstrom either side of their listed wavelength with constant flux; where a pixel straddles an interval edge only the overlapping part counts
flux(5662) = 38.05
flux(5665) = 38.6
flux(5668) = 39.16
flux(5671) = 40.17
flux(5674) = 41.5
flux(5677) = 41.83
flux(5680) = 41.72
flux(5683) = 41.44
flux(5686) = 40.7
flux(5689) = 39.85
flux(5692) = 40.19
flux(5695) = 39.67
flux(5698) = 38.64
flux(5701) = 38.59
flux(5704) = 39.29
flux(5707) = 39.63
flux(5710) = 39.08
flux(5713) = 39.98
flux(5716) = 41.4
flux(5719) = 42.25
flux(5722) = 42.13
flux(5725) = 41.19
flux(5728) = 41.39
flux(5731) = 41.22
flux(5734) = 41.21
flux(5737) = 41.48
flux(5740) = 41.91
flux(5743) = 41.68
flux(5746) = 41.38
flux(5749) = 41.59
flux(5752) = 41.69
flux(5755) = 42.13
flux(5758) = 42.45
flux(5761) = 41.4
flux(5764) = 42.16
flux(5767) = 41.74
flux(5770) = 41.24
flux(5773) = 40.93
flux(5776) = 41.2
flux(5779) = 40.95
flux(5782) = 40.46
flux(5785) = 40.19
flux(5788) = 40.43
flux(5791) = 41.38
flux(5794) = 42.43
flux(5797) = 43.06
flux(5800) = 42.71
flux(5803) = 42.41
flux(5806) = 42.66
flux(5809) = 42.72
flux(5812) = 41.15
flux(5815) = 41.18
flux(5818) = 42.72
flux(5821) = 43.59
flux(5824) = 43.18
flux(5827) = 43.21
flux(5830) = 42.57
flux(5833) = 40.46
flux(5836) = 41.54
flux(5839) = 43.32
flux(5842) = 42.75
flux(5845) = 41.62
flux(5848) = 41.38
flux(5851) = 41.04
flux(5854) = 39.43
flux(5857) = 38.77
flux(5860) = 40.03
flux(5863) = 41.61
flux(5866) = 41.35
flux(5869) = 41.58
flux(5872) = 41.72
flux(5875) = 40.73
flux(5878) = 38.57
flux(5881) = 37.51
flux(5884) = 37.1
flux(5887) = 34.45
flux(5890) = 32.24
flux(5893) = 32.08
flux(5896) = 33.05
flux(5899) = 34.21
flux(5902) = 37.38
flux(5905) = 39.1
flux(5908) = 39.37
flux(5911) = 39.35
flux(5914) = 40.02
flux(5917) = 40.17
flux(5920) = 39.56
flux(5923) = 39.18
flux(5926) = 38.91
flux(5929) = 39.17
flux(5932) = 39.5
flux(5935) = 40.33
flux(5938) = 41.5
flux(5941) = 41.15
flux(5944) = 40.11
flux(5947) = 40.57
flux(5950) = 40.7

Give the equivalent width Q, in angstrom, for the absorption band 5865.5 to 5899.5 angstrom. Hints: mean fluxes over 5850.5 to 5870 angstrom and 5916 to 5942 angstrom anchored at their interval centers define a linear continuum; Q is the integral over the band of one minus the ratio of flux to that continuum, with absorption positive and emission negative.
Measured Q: 2.8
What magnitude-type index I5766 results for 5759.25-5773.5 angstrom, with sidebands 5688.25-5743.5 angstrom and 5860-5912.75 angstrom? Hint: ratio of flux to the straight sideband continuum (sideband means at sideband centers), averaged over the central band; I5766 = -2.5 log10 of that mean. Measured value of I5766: -0.05 mag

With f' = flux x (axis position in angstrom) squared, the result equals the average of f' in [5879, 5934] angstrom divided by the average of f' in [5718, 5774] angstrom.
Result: 0.9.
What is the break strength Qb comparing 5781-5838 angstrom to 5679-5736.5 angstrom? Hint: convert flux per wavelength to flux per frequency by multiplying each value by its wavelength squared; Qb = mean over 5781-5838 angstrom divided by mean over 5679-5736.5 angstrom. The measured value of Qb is 1.1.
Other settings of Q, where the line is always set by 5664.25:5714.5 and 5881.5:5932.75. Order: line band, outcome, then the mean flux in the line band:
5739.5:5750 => -0.6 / 41.6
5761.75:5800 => -2.5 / 41.4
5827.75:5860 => -2.7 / 41.3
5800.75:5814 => -1.3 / 42.2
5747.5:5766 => -1.3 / 41.9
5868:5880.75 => -0.9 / 40.3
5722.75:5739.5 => -0.8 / 41.4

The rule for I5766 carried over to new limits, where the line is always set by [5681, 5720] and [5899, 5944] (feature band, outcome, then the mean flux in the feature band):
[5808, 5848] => -0.07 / 42.3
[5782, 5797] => -0.04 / 41.2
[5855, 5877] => -0.03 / 40.7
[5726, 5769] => -0.05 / 41.7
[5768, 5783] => -0.03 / 41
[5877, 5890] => 0.09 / 36.3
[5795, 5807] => -0.08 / 42.7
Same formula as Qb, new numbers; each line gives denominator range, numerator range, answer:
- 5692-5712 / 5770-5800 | 1.08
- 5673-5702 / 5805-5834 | 1.10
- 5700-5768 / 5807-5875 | 1.05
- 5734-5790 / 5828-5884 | 1.02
